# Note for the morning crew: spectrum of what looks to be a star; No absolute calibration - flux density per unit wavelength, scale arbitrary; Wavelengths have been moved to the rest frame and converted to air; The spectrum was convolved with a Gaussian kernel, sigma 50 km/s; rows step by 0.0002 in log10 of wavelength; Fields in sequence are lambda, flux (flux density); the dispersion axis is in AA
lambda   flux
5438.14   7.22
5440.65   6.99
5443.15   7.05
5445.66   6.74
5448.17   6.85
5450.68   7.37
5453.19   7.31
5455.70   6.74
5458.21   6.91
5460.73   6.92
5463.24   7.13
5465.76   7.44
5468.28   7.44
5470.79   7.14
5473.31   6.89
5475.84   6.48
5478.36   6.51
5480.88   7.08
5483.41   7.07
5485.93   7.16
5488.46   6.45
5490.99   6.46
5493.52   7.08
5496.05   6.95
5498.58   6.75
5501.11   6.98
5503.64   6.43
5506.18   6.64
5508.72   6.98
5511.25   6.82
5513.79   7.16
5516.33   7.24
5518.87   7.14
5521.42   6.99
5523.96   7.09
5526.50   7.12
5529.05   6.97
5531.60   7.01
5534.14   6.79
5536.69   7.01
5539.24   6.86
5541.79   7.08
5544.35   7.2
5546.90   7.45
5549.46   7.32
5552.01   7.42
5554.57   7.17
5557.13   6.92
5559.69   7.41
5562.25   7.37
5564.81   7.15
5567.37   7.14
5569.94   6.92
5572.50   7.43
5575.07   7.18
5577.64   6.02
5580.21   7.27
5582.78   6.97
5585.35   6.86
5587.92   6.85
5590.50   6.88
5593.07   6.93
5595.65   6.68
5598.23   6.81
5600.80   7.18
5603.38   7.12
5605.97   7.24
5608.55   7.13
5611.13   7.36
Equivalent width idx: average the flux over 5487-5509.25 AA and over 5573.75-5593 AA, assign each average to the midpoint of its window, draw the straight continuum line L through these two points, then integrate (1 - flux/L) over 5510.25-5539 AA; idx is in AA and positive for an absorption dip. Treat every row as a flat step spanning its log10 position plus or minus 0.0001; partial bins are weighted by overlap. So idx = -1.0 AA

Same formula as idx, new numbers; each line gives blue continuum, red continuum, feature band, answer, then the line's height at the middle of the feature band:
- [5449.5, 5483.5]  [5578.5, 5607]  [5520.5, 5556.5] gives -0.6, 6.99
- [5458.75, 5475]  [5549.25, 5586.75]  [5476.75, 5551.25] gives 1.6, 7.11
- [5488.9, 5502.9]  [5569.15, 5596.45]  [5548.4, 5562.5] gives -0.8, 6.88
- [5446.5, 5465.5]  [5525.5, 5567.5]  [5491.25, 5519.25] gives 0.8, 7.1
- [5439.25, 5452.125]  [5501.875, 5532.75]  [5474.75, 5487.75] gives 0.3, 6.99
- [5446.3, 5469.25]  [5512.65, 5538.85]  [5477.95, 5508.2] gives 1.1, 7.08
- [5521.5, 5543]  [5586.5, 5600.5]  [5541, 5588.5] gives -1.3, 6.92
